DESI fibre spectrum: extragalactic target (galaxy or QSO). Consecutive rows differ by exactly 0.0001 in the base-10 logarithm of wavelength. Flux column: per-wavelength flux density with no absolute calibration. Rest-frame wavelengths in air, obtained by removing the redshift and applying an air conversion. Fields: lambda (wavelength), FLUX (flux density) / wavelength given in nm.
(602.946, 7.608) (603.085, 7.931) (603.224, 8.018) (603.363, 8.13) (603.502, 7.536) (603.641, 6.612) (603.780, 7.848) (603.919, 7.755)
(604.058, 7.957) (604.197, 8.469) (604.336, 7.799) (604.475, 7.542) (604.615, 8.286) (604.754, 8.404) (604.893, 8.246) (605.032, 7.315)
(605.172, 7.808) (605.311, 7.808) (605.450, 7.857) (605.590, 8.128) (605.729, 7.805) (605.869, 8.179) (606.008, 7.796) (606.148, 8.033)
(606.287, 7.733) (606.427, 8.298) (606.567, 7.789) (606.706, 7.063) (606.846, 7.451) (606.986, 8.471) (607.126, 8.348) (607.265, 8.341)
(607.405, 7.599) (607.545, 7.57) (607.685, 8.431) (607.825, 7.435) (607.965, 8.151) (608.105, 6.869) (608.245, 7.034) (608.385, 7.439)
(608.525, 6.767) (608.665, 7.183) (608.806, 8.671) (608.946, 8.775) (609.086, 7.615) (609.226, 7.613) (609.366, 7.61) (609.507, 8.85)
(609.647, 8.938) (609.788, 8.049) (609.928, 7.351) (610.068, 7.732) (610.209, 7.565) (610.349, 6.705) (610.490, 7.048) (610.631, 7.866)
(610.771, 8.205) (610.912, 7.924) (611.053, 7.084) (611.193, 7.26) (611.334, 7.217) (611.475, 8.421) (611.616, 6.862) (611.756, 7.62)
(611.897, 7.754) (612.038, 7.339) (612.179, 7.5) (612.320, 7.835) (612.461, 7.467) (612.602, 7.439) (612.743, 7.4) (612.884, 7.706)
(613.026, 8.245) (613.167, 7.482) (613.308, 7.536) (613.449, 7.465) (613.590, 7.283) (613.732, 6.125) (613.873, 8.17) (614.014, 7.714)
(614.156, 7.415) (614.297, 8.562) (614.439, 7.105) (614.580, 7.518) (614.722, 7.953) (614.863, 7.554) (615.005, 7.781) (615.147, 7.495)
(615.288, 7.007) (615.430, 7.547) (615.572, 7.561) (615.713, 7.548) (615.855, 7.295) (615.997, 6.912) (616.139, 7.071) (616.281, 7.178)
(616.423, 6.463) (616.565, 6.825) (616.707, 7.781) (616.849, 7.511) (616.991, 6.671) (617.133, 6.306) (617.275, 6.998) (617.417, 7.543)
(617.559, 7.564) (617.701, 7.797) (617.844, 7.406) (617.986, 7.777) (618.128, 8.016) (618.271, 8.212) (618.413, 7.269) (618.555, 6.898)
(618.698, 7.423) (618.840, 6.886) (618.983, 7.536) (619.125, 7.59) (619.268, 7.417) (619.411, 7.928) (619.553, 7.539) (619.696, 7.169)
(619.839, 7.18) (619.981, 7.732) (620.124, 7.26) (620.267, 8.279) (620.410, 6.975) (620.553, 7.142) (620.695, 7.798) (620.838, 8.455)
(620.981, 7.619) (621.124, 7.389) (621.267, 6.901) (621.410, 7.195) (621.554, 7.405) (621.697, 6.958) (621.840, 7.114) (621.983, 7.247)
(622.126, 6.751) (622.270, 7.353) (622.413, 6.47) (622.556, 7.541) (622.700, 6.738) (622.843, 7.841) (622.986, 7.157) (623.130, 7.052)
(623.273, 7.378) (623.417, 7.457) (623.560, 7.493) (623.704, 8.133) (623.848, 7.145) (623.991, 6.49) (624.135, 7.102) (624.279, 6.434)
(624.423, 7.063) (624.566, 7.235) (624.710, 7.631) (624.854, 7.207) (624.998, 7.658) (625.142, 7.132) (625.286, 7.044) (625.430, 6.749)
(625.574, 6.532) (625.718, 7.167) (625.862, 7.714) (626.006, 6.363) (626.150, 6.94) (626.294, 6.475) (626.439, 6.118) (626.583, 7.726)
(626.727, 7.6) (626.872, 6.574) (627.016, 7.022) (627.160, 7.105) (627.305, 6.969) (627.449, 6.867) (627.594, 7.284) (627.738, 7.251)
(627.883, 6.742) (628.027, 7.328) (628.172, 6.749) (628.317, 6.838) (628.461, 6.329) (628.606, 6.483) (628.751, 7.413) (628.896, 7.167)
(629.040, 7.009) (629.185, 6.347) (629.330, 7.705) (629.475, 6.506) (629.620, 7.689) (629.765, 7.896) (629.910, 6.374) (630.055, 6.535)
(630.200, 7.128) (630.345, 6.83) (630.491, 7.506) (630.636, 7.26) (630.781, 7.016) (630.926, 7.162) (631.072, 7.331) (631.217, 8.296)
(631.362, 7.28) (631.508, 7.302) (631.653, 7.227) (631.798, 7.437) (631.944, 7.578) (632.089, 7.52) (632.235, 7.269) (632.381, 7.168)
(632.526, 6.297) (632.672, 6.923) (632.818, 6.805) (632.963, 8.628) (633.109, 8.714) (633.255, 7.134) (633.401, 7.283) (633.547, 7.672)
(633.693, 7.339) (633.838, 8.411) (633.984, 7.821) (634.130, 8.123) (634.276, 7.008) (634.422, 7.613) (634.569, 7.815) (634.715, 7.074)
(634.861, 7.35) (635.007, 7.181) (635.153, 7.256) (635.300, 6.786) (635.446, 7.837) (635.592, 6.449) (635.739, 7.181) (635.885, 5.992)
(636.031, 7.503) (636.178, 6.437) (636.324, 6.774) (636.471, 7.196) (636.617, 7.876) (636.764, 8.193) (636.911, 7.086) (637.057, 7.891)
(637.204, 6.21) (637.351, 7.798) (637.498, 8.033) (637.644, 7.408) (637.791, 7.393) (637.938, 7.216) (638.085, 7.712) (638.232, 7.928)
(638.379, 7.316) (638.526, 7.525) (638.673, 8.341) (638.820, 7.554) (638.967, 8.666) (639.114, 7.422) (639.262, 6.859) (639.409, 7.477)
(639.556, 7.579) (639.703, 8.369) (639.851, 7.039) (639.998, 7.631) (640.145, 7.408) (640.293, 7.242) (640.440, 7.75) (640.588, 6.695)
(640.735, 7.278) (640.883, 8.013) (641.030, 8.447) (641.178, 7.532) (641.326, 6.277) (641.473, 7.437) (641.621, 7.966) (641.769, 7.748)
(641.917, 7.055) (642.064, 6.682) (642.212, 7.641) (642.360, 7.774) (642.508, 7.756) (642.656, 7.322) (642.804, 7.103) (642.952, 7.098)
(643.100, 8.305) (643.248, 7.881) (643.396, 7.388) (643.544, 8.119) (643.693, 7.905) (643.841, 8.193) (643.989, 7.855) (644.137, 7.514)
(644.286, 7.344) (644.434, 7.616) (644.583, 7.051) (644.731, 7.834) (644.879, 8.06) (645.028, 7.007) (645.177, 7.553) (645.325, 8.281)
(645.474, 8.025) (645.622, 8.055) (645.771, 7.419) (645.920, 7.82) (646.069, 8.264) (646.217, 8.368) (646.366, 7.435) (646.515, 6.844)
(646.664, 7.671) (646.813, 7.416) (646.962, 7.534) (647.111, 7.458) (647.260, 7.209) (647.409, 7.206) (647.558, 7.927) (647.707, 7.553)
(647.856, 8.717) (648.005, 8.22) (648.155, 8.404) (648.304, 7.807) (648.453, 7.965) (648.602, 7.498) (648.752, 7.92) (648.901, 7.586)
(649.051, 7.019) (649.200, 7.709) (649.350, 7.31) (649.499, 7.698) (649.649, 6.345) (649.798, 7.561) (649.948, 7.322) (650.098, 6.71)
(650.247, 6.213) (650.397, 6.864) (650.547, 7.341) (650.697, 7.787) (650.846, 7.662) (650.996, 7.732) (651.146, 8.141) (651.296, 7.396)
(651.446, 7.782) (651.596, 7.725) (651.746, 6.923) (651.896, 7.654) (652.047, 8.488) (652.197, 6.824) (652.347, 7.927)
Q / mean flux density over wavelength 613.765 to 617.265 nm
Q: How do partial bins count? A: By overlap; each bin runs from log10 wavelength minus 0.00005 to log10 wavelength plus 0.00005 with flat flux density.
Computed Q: 7.35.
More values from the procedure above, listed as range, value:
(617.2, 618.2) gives 7.58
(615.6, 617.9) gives 7.19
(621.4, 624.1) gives 7.2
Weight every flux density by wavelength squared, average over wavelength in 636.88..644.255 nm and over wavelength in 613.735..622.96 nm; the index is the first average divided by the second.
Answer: 1.1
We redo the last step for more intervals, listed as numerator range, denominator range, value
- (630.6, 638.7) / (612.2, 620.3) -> 1.05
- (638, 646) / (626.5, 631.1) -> 1.13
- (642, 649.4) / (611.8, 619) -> 1.14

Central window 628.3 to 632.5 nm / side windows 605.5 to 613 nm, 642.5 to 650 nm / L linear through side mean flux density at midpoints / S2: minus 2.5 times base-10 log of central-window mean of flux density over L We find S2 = 0.08 mag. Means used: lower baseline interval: 7.73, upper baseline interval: 7.66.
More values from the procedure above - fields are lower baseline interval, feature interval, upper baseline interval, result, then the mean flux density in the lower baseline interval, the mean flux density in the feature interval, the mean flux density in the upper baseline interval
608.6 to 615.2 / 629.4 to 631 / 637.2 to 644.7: 0.08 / 7.66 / 7.08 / 7.56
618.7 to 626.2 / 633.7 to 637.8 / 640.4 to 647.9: 0.02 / 7.27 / 7.35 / 7.61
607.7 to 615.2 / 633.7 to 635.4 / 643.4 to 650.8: 0.02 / 7.62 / 7.5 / 7.6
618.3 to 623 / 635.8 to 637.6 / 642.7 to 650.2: 0.04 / 7.35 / 7.25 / 7.64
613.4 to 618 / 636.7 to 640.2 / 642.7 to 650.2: 0.00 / 7.35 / 7.59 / 7.64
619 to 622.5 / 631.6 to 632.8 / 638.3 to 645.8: 0.05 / 7.37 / 7.16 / 7.6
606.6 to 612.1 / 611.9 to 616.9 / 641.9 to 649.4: 0.03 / 7.7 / 7.45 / 7.67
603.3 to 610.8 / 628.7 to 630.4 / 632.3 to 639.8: 0.07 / 7.81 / 7.05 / 7.44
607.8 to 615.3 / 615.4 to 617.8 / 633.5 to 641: 0.05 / 7.61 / 7.21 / 7.45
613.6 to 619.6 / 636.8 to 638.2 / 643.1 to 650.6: 0.01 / 7.4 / 7.45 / 7.61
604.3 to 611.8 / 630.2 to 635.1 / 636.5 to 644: 0.03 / 7.78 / 7.43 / 7.57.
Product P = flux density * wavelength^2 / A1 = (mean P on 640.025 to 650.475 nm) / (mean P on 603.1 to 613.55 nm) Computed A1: 1.10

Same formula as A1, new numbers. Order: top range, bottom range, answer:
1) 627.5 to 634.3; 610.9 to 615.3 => 1.02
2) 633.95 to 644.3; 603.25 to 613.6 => 1.07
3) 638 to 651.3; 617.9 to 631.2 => 1.12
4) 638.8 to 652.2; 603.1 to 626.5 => 1.12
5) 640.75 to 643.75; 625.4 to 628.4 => 1.14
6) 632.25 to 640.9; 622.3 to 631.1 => 1.08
